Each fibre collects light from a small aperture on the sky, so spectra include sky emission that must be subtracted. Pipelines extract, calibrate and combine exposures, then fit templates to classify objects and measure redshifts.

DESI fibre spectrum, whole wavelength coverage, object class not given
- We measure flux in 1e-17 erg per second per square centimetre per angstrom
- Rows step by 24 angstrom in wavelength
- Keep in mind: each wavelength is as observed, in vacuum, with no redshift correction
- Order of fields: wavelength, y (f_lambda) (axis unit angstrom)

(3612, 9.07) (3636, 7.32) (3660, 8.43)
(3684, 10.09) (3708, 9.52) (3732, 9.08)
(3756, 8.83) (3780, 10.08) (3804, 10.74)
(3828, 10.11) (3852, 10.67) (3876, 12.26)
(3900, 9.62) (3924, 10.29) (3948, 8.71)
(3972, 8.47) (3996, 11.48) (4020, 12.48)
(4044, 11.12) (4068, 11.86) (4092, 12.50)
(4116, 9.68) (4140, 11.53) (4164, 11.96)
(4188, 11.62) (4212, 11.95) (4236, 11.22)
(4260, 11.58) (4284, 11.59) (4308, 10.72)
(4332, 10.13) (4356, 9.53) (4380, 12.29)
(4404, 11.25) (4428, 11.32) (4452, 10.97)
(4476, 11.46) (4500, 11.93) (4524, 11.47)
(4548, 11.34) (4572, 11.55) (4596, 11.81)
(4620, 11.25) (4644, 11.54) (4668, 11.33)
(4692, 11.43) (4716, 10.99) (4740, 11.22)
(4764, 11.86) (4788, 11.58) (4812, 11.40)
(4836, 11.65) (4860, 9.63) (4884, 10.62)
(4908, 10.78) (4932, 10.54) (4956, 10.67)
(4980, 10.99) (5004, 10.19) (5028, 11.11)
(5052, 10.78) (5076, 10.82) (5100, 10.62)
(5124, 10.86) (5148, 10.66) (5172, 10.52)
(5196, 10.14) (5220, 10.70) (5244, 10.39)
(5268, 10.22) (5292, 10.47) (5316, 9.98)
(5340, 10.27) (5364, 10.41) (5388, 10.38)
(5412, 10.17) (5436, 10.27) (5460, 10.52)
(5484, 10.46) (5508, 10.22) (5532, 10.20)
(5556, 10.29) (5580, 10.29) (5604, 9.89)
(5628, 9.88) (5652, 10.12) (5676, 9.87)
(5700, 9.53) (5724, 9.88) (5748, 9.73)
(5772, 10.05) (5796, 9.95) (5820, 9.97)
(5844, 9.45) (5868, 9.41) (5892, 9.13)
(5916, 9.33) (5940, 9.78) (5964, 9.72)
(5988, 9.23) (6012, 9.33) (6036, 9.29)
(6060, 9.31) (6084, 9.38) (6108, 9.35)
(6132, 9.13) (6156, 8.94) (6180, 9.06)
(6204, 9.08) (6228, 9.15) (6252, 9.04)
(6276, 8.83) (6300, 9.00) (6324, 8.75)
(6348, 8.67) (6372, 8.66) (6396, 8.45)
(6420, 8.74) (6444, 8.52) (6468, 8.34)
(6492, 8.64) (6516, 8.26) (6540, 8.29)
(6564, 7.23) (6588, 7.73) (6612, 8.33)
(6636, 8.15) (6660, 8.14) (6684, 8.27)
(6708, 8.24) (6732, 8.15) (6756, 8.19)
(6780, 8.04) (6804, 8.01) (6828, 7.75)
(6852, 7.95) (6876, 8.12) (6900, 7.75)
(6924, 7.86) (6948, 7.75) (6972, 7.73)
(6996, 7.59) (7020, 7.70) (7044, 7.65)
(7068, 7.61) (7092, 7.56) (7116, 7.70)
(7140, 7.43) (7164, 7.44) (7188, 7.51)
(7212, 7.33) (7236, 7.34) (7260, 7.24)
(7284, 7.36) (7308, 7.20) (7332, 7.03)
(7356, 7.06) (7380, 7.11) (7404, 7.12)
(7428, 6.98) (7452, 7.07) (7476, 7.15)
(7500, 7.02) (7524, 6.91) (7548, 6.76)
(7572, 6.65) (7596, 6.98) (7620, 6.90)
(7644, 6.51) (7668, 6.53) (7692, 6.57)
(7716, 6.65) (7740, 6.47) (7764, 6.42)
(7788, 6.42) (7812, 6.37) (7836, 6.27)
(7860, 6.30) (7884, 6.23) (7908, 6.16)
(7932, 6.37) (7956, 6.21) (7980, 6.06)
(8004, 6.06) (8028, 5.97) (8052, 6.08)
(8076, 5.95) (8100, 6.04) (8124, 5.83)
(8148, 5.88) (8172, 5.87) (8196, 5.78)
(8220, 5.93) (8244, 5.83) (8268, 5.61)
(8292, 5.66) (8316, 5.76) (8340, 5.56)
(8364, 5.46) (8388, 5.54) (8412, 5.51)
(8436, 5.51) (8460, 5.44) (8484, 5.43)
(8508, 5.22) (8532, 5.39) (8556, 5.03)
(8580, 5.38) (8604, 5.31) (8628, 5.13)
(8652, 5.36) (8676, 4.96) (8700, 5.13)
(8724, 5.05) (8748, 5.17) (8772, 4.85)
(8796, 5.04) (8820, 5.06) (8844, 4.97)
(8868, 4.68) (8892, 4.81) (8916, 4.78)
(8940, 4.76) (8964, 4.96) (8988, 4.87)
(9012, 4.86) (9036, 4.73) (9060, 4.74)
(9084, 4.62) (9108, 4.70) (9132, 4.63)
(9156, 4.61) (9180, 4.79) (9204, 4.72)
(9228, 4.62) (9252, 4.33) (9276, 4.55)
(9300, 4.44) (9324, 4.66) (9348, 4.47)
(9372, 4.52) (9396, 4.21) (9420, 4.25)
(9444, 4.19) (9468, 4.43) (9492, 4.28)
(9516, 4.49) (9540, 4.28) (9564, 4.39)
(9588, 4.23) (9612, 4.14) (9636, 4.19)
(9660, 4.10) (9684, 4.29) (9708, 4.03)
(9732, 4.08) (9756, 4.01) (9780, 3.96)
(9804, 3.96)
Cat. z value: 0.00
